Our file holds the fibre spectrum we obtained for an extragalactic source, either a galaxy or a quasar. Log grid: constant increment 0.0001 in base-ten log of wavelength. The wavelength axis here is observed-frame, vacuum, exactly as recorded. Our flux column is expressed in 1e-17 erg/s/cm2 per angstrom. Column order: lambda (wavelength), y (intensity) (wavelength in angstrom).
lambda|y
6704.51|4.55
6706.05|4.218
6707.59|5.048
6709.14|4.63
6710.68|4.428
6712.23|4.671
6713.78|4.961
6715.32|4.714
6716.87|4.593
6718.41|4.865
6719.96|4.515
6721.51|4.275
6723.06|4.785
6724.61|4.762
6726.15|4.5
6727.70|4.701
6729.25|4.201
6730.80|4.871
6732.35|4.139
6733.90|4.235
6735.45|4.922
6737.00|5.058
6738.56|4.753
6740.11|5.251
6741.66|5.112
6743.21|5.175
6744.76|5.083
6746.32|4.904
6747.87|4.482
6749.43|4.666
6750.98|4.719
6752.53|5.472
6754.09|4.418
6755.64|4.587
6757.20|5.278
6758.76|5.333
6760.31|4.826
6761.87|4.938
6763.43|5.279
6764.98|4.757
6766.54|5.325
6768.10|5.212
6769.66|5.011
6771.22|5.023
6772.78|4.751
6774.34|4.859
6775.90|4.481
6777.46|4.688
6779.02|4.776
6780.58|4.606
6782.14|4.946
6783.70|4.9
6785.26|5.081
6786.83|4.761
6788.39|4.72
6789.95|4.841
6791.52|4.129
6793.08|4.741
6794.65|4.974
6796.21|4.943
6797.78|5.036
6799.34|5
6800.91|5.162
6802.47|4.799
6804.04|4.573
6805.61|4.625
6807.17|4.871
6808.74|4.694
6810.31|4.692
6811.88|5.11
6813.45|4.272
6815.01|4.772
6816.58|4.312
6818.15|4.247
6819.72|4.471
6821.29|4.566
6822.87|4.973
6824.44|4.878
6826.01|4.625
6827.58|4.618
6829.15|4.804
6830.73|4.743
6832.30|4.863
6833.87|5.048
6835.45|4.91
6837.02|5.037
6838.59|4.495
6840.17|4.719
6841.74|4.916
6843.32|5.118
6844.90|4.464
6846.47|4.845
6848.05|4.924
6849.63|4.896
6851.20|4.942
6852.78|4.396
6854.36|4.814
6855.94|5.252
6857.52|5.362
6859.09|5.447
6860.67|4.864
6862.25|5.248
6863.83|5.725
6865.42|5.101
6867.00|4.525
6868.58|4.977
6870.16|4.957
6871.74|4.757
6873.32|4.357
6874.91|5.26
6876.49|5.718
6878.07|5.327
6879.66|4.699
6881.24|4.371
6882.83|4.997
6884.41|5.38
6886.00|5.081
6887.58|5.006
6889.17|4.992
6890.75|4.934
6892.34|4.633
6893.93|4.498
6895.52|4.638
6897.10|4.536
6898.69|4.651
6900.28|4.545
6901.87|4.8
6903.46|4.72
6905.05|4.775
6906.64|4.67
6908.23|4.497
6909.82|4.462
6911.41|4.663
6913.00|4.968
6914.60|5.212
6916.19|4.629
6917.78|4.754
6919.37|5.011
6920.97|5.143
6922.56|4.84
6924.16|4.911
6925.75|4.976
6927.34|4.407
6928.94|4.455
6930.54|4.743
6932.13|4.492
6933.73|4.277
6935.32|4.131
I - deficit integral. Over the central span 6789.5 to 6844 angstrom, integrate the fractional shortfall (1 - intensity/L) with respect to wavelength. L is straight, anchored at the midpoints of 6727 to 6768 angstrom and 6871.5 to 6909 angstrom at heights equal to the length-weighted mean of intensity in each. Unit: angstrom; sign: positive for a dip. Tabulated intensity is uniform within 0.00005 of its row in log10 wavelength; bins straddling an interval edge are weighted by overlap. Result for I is 1.03 angstrom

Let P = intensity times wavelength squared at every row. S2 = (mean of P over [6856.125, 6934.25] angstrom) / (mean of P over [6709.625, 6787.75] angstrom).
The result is 1.05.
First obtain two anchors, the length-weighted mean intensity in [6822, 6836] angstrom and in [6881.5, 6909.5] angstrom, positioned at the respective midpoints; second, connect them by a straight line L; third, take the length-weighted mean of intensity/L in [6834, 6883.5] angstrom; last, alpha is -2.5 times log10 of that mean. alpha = -0.03 mag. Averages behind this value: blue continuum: 4.82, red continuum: 4.77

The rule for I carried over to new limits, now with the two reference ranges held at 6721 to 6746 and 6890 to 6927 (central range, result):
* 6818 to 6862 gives -0.9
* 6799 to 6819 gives 0.2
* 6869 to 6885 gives -0.8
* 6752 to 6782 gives -1.1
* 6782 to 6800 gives -0.3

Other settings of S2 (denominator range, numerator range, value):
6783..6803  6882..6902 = 1.02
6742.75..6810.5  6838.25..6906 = 1.04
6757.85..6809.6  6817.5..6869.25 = 1.02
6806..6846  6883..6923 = 1.04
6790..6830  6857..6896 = 1.08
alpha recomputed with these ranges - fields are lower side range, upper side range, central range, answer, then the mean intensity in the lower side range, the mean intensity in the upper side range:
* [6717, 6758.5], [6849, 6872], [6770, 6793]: 0.022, 4.76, 5.03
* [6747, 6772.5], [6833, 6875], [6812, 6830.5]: 0.074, 4.95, 4.93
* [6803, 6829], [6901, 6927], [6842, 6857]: -0.035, 4.65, 4.81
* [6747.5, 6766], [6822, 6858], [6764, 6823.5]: 0.023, 4.91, 4.85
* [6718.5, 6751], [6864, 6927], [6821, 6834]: 0.002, 4.72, 4.85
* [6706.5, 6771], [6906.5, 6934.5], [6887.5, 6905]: 0.007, 4.82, 4.73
